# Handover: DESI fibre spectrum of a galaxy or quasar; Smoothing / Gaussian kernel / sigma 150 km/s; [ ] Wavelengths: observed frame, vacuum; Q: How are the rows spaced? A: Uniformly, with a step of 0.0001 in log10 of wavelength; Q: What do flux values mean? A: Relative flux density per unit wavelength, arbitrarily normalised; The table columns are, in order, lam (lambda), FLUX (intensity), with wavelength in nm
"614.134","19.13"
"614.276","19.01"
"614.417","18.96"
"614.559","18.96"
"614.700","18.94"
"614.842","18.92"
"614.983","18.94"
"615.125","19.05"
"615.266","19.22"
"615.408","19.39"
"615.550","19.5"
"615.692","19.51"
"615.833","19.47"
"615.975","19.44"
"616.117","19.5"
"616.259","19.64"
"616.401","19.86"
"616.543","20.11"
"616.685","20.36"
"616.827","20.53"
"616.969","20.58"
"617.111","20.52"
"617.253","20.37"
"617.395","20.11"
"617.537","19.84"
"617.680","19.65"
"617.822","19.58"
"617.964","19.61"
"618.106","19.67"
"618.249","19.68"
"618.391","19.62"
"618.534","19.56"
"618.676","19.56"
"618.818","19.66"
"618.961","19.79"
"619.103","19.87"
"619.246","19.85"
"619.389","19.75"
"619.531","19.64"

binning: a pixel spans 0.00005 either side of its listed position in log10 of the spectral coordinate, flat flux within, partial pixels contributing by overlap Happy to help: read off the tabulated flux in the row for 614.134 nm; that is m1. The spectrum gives 19.13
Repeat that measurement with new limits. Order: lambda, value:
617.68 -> 19.65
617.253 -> 20.37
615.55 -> 19.5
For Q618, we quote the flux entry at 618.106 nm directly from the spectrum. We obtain 19.67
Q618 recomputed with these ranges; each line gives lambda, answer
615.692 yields 19.51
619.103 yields 19.87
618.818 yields 19.66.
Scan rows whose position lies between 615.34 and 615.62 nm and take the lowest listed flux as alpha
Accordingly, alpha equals 19.39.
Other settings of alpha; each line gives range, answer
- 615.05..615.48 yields 19.05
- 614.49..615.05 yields 18.92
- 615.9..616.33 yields 19.44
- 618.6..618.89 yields 19.56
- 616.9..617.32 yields 20.37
